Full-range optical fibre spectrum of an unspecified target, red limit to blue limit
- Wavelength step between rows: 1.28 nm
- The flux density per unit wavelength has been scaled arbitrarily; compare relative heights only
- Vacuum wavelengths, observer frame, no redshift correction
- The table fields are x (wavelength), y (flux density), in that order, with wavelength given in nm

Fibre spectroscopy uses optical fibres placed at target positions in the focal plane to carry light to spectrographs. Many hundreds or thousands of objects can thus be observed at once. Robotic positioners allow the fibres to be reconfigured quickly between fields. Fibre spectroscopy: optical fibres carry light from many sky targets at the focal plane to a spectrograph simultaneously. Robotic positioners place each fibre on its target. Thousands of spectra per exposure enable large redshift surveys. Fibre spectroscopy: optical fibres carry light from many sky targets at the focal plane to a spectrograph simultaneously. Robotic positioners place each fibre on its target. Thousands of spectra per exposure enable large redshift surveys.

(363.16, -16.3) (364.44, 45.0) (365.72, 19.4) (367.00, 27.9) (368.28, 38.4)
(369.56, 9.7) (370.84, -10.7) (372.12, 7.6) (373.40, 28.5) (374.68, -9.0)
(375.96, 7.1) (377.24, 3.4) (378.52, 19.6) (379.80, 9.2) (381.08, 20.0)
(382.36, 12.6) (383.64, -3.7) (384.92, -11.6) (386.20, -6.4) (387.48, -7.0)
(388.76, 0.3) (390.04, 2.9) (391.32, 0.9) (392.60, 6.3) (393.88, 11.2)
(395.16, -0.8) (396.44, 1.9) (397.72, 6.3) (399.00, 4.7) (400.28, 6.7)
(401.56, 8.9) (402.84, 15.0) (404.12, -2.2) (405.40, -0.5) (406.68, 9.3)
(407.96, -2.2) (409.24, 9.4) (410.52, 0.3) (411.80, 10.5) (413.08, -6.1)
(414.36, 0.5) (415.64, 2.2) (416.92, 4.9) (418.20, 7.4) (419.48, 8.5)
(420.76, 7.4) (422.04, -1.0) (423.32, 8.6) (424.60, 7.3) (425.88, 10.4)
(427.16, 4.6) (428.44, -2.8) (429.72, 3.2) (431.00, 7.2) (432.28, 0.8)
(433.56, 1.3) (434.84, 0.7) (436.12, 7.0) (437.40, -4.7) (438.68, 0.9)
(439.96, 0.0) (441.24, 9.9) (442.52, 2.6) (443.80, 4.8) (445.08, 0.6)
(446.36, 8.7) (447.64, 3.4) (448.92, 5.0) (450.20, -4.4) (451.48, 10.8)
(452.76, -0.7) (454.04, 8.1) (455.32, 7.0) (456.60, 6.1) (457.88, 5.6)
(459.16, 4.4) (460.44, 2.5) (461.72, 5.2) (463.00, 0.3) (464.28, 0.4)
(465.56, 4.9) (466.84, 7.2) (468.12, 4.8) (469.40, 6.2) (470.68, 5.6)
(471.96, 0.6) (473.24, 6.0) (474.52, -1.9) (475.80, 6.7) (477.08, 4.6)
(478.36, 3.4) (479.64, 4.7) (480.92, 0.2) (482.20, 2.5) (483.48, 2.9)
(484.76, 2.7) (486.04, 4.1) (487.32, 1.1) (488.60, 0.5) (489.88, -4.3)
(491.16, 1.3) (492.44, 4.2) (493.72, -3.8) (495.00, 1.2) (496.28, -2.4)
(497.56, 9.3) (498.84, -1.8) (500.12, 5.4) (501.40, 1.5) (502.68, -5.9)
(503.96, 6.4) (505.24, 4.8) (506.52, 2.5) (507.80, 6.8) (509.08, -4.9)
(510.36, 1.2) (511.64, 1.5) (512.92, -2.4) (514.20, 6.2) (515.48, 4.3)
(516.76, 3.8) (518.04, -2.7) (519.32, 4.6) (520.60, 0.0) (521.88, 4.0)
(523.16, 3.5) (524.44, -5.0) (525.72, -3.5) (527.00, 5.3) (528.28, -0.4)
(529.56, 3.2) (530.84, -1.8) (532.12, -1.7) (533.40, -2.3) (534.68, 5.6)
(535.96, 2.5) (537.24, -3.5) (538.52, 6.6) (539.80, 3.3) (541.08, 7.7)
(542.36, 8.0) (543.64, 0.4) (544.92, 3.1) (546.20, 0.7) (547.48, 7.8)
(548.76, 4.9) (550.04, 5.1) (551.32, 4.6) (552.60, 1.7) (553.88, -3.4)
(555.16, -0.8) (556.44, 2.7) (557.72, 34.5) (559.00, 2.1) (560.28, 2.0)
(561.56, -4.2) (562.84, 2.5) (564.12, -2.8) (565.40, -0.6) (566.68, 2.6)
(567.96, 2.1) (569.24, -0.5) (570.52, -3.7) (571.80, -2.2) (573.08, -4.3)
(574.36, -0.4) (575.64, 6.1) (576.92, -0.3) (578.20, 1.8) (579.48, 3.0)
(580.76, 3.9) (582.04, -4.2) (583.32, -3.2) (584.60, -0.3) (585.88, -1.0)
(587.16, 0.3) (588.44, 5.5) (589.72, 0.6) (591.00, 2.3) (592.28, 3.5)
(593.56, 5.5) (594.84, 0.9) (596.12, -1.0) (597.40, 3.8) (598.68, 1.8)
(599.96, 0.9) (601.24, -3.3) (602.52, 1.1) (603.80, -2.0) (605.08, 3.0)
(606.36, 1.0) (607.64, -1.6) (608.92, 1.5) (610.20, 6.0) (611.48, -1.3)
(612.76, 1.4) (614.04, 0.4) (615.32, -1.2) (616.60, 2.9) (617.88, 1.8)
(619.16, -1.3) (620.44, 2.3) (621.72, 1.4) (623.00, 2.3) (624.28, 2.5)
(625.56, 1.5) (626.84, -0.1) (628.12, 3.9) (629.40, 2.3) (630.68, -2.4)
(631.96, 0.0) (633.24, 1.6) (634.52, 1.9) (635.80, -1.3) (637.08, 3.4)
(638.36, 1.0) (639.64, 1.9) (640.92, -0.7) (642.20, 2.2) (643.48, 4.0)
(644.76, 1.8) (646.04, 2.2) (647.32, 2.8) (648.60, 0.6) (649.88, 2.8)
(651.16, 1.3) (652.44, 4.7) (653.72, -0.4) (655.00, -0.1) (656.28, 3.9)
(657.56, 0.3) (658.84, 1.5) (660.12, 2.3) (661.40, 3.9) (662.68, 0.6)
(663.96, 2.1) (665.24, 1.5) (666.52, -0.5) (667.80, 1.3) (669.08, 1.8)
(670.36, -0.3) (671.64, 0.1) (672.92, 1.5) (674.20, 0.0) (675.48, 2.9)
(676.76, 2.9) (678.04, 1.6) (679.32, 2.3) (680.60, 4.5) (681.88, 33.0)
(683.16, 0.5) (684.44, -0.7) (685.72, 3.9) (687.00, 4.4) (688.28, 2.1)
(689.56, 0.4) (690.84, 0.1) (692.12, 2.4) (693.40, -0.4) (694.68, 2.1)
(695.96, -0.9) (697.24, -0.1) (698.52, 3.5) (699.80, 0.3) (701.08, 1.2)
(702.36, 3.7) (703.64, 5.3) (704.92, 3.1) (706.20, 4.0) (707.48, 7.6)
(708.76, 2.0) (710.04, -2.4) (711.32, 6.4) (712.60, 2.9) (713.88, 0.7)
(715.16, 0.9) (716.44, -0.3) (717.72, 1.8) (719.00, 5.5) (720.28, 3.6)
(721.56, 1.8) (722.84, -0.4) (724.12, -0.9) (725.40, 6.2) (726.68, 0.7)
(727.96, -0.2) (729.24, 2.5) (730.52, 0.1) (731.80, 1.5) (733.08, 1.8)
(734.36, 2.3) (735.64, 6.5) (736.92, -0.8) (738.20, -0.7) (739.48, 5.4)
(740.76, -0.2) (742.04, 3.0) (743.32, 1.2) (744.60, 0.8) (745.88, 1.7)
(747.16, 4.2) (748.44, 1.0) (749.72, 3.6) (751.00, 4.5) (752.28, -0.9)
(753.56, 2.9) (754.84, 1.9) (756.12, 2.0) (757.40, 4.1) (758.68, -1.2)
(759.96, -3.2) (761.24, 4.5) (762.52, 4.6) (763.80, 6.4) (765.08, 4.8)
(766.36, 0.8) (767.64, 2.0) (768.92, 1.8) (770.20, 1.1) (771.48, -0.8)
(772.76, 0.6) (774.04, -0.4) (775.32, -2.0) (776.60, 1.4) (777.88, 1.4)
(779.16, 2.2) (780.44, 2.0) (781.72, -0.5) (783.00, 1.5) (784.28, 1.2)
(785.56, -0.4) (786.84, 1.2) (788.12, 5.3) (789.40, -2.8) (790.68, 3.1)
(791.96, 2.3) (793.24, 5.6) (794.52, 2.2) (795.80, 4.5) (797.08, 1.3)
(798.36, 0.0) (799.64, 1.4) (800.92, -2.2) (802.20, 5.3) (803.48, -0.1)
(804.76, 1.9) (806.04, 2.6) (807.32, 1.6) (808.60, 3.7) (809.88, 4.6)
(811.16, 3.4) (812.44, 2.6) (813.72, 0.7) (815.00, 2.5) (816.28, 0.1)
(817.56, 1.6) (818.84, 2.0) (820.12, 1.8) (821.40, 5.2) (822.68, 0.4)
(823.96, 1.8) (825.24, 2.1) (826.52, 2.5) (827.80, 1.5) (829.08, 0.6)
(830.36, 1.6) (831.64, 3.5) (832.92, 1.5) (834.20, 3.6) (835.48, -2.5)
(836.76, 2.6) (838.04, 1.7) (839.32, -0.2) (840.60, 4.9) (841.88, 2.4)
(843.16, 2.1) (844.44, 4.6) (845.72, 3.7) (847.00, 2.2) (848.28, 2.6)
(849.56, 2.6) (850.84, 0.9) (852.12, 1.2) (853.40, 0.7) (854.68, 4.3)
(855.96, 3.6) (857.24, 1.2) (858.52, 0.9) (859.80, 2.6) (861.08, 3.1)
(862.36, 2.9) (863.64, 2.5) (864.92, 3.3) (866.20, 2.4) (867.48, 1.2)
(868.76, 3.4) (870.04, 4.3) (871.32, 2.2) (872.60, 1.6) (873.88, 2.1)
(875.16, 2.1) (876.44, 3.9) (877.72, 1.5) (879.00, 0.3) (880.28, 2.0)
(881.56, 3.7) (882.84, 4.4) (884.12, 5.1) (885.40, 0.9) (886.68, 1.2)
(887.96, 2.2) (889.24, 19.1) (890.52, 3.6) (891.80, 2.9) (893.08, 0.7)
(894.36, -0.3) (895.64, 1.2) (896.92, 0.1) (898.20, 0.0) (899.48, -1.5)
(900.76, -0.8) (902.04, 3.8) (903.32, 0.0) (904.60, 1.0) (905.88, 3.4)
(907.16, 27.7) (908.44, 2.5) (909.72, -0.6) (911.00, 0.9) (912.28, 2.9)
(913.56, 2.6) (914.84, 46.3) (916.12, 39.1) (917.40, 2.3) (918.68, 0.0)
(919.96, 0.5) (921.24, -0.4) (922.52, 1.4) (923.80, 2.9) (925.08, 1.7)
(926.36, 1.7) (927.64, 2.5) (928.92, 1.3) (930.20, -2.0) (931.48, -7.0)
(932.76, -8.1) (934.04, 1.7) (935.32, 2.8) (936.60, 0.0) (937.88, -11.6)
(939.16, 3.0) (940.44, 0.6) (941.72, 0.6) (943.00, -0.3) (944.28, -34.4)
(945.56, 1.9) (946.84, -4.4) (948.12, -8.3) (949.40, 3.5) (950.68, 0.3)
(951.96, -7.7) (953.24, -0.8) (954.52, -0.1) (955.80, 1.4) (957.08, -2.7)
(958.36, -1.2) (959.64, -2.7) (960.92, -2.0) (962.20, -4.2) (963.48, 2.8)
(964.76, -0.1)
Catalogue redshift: 0.83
